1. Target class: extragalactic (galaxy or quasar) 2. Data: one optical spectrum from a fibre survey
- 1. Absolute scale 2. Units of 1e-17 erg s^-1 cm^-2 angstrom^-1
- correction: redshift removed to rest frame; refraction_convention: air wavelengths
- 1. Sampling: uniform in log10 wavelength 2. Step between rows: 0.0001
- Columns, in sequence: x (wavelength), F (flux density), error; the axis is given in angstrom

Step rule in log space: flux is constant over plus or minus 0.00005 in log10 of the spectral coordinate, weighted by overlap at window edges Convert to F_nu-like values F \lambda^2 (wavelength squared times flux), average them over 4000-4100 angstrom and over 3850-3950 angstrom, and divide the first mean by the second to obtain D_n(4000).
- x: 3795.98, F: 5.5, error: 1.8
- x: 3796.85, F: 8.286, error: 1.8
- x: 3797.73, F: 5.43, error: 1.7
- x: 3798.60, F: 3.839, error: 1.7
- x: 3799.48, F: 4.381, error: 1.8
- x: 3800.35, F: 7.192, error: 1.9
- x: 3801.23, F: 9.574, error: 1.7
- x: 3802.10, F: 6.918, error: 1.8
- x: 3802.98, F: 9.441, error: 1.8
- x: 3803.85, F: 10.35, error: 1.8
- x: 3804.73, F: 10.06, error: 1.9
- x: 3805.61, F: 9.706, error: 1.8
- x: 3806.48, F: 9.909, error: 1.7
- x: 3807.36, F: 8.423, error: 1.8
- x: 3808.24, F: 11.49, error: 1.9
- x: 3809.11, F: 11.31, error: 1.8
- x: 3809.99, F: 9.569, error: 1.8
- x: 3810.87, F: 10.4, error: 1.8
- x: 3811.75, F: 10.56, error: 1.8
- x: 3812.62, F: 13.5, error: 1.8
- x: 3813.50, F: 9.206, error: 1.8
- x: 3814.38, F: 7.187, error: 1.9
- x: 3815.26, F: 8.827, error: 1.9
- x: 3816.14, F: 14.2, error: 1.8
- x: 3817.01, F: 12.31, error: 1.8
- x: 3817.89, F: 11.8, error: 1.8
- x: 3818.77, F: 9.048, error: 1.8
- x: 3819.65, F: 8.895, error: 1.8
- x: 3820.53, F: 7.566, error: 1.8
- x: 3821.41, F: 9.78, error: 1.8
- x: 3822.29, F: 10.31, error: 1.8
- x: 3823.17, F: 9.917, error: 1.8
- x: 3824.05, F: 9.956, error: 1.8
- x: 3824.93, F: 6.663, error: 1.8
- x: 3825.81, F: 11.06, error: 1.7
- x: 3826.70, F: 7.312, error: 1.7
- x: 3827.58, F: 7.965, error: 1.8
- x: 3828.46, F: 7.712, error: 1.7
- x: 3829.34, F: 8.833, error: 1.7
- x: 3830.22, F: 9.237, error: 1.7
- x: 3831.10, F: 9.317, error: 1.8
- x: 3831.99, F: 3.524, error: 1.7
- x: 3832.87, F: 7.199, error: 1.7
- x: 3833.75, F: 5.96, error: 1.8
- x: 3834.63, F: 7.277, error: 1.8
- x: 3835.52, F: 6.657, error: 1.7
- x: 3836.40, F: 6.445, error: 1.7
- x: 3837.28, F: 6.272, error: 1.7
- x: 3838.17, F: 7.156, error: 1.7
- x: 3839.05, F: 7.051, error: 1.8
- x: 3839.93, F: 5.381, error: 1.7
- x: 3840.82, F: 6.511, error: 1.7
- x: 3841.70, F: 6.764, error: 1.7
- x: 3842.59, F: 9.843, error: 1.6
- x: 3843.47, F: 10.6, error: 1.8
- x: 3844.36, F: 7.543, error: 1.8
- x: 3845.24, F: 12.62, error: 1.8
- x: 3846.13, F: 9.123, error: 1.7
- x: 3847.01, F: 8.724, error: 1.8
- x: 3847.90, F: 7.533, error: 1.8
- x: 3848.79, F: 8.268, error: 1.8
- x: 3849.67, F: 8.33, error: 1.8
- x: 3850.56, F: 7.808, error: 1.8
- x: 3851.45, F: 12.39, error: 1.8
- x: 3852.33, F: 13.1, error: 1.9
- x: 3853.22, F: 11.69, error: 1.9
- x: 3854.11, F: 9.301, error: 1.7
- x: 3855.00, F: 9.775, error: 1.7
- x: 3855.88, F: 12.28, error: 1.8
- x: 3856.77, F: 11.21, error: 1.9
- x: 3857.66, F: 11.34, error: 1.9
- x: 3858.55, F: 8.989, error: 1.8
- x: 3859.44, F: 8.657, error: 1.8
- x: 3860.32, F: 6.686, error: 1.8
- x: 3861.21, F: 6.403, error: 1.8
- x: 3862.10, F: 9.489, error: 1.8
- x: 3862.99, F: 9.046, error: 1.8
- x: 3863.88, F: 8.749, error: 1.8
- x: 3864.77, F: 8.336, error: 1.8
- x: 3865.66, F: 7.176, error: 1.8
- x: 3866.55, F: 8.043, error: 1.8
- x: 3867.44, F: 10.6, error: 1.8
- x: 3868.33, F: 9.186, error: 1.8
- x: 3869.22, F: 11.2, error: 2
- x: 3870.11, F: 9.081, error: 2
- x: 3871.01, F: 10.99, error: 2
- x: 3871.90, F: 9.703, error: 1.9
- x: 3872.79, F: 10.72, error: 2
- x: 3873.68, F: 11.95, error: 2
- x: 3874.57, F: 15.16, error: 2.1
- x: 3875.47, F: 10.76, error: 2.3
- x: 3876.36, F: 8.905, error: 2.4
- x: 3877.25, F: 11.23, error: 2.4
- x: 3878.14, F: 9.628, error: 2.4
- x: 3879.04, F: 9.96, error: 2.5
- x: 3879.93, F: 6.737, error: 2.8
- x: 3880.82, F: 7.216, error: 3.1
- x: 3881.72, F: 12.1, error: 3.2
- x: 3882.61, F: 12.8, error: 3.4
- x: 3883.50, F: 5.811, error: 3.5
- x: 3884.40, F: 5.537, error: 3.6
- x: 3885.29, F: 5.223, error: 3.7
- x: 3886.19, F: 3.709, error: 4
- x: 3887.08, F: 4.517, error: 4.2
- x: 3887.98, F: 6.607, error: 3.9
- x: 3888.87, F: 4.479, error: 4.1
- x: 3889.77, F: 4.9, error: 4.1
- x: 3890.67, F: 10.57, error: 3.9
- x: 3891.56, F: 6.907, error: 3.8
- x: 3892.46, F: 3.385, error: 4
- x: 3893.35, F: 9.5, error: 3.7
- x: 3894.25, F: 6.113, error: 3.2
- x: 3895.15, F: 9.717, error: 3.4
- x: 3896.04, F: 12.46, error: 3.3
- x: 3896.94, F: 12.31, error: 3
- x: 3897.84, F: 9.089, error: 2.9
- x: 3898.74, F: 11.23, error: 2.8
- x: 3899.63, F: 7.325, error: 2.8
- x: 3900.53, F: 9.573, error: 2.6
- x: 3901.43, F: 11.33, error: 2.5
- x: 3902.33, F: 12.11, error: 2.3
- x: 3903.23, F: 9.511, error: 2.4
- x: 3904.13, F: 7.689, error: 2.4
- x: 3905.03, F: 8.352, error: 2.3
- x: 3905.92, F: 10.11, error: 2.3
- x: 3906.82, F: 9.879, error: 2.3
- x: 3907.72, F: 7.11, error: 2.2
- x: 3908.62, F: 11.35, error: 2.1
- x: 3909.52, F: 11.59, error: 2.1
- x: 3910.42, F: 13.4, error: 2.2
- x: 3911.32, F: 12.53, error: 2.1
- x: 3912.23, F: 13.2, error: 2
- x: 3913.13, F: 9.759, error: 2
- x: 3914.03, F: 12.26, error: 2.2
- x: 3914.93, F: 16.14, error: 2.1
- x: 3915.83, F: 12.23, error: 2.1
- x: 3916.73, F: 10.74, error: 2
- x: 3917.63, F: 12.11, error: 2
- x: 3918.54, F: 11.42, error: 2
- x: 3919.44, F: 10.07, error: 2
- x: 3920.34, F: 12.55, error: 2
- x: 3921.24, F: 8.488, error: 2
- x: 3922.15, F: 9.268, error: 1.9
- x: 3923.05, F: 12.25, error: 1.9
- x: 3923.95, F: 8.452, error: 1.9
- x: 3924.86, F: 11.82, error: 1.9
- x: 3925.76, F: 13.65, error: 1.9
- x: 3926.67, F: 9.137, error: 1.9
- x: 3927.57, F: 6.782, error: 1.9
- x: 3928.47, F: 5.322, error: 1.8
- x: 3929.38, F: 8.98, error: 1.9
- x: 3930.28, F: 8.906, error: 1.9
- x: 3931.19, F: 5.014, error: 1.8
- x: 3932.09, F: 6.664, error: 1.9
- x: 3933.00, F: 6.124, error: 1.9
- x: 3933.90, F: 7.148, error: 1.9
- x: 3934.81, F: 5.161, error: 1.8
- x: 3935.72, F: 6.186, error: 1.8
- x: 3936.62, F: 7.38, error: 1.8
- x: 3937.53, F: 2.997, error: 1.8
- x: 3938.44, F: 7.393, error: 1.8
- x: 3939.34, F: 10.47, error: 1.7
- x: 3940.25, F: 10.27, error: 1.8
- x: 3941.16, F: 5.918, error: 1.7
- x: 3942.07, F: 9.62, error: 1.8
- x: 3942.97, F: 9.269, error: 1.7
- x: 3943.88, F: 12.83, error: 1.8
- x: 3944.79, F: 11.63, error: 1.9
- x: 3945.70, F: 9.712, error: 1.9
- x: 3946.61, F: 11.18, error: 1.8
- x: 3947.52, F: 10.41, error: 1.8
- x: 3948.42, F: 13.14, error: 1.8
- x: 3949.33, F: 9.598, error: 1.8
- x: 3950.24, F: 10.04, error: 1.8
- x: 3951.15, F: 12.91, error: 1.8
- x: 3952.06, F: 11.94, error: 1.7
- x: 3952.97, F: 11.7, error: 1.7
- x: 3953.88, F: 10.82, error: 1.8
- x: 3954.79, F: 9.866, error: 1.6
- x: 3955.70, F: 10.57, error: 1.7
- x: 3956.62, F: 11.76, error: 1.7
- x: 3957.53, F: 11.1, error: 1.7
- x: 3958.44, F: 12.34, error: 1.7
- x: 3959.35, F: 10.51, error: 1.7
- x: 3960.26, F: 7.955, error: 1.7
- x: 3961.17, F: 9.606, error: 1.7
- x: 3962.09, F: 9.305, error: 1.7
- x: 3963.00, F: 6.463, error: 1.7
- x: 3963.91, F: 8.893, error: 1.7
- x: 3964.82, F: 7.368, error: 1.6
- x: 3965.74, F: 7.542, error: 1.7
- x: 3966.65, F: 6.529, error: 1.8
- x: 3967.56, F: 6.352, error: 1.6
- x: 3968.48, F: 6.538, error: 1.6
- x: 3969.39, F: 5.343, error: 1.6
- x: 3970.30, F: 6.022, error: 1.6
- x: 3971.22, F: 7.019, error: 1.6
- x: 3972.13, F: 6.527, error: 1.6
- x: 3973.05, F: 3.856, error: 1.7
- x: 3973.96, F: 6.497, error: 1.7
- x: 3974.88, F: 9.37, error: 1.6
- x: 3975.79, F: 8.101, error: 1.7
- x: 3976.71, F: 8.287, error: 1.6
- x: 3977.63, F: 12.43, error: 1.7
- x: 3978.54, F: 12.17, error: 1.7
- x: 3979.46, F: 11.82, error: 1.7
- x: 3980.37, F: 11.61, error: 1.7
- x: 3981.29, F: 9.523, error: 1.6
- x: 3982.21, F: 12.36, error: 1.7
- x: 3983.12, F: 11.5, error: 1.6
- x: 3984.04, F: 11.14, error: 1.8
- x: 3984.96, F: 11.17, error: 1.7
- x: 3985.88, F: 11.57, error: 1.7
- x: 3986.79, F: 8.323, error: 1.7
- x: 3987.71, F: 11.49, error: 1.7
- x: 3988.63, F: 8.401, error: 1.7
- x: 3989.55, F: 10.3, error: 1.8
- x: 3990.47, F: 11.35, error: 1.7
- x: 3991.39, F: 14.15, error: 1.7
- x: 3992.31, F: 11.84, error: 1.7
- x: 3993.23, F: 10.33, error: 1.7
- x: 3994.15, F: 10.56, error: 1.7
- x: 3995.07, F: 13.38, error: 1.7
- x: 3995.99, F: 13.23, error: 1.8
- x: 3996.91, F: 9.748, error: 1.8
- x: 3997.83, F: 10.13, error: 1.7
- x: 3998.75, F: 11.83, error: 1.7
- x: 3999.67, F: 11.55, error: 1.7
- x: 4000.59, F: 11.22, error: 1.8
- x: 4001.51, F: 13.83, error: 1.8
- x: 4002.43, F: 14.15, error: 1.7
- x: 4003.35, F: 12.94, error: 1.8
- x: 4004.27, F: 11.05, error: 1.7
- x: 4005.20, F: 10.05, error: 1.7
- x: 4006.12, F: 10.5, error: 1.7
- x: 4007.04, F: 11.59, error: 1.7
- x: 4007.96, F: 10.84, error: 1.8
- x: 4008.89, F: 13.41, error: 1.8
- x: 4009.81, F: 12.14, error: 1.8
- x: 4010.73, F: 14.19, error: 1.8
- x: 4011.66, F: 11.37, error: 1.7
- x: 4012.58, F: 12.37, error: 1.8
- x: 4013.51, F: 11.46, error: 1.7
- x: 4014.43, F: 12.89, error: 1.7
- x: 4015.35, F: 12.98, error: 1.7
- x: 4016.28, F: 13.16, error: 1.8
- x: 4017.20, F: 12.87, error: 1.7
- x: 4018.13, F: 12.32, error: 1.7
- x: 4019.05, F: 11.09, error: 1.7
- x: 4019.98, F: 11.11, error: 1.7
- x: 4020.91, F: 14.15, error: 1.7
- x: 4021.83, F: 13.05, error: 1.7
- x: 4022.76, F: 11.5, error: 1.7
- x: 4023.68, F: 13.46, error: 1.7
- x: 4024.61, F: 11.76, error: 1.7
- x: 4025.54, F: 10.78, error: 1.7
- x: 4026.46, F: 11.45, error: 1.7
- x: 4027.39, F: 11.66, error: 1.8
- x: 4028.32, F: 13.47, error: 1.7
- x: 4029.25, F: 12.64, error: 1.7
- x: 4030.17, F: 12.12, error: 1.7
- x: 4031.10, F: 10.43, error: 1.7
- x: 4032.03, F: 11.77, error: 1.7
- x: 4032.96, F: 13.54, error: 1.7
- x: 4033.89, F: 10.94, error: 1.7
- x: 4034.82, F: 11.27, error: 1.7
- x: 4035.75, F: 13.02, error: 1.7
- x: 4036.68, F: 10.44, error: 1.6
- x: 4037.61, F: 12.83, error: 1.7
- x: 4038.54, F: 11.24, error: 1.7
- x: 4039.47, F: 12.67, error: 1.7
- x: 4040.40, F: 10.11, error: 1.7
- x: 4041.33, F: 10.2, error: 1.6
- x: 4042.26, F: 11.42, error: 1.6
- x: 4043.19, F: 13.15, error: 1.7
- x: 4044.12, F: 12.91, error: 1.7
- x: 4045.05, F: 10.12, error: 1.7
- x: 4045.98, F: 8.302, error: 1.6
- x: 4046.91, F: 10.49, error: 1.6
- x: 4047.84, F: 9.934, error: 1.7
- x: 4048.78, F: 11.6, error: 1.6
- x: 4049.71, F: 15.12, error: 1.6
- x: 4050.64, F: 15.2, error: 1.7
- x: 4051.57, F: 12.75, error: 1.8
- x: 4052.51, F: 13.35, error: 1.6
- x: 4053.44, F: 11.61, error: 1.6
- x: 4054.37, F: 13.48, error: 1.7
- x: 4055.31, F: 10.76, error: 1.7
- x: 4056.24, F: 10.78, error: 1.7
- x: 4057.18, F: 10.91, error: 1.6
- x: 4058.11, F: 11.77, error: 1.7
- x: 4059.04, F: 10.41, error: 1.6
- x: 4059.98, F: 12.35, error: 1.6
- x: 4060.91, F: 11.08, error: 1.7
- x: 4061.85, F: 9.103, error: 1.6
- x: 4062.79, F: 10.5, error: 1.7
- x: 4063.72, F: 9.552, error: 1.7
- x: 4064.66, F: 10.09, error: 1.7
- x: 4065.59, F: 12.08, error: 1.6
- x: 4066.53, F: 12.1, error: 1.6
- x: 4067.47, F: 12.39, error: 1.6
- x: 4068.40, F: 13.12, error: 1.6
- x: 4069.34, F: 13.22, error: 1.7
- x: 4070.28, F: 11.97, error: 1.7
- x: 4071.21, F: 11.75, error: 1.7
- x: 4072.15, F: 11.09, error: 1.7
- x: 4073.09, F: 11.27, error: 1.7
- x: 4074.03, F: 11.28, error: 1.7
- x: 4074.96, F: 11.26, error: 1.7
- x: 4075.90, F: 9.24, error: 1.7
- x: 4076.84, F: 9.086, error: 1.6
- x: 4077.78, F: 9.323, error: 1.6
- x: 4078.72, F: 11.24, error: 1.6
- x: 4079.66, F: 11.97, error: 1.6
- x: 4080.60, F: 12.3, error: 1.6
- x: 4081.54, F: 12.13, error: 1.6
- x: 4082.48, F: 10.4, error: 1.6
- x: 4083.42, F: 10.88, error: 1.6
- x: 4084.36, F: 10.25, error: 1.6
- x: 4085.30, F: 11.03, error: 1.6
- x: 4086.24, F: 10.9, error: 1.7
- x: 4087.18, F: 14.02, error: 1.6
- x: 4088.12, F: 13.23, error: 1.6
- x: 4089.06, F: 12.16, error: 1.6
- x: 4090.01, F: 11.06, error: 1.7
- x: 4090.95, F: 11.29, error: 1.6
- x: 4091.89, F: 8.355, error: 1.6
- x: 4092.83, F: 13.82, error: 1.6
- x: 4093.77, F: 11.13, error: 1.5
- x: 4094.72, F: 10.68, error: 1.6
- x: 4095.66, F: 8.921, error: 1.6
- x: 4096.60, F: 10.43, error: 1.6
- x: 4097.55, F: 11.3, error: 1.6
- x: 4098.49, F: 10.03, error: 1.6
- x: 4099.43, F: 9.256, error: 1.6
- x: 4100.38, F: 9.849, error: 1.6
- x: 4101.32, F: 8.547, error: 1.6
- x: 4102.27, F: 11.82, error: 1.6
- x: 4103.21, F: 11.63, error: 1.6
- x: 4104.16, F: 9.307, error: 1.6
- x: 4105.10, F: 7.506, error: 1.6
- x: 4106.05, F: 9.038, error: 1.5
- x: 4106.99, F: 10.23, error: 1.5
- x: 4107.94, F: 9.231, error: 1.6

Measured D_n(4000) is 1.3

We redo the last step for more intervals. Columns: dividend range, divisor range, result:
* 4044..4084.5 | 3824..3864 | 1.49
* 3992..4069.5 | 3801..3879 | 1.40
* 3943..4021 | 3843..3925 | 1.16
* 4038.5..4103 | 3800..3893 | 1.42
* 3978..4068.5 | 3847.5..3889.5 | 1.39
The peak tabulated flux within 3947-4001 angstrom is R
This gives 14.15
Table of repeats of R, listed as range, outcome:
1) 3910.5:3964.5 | 16.14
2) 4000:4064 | 15.2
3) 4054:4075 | 13.48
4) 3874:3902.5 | 15.16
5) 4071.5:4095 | 14.02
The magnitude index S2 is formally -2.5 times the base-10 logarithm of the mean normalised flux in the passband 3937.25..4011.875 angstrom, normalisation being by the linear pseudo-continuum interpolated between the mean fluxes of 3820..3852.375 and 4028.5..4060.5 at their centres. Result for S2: 0.04 mag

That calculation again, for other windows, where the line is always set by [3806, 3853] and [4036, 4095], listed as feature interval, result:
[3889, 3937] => 0.04 mag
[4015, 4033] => -0.11 mag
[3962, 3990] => 0.19 mag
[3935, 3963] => 0.04 mag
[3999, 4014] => -0.12 mag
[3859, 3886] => 0.03 mag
